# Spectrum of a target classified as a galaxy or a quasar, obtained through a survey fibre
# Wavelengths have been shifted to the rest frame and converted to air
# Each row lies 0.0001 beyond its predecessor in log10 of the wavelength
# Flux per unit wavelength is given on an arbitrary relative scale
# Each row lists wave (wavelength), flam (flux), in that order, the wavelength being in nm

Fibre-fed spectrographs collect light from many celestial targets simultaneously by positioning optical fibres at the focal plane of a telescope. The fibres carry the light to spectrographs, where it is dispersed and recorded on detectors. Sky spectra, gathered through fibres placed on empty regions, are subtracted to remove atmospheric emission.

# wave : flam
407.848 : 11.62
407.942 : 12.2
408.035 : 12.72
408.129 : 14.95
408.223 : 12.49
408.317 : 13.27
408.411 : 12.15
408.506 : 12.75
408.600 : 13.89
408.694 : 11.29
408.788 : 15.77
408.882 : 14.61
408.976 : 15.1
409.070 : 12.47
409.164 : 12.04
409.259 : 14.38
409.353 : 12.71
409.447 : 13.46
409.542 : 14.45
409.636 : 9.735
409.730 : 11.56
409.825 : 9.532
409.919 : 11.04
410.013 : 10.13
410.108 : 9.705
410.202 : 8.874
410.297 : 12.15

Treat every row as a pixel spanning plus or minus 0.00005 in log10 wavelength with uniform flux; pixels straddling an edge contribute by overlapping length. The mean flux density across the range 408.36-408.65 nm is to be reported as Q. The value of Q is 12.9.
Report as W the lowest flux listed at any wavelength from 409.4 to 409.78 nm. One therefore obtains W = 9.735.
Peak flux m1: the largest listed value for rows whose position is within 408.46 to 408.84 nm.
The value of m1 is 15.77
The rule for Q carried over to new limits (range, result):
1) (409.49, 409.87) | 11.3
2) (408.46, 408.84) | 13.5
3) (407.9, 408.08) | 12.5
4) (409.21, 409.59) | 13.7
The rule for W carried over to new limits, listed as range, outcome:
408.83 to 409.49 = 12.04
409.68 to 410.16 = 9.532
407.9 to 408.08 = 12.2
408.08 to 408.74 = 11.29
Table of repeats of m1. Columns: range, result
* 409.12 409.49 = 14.38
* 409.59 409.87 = 11.56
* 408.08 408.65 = 14.95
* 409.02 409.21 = 12.47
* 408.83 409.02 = 15.1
